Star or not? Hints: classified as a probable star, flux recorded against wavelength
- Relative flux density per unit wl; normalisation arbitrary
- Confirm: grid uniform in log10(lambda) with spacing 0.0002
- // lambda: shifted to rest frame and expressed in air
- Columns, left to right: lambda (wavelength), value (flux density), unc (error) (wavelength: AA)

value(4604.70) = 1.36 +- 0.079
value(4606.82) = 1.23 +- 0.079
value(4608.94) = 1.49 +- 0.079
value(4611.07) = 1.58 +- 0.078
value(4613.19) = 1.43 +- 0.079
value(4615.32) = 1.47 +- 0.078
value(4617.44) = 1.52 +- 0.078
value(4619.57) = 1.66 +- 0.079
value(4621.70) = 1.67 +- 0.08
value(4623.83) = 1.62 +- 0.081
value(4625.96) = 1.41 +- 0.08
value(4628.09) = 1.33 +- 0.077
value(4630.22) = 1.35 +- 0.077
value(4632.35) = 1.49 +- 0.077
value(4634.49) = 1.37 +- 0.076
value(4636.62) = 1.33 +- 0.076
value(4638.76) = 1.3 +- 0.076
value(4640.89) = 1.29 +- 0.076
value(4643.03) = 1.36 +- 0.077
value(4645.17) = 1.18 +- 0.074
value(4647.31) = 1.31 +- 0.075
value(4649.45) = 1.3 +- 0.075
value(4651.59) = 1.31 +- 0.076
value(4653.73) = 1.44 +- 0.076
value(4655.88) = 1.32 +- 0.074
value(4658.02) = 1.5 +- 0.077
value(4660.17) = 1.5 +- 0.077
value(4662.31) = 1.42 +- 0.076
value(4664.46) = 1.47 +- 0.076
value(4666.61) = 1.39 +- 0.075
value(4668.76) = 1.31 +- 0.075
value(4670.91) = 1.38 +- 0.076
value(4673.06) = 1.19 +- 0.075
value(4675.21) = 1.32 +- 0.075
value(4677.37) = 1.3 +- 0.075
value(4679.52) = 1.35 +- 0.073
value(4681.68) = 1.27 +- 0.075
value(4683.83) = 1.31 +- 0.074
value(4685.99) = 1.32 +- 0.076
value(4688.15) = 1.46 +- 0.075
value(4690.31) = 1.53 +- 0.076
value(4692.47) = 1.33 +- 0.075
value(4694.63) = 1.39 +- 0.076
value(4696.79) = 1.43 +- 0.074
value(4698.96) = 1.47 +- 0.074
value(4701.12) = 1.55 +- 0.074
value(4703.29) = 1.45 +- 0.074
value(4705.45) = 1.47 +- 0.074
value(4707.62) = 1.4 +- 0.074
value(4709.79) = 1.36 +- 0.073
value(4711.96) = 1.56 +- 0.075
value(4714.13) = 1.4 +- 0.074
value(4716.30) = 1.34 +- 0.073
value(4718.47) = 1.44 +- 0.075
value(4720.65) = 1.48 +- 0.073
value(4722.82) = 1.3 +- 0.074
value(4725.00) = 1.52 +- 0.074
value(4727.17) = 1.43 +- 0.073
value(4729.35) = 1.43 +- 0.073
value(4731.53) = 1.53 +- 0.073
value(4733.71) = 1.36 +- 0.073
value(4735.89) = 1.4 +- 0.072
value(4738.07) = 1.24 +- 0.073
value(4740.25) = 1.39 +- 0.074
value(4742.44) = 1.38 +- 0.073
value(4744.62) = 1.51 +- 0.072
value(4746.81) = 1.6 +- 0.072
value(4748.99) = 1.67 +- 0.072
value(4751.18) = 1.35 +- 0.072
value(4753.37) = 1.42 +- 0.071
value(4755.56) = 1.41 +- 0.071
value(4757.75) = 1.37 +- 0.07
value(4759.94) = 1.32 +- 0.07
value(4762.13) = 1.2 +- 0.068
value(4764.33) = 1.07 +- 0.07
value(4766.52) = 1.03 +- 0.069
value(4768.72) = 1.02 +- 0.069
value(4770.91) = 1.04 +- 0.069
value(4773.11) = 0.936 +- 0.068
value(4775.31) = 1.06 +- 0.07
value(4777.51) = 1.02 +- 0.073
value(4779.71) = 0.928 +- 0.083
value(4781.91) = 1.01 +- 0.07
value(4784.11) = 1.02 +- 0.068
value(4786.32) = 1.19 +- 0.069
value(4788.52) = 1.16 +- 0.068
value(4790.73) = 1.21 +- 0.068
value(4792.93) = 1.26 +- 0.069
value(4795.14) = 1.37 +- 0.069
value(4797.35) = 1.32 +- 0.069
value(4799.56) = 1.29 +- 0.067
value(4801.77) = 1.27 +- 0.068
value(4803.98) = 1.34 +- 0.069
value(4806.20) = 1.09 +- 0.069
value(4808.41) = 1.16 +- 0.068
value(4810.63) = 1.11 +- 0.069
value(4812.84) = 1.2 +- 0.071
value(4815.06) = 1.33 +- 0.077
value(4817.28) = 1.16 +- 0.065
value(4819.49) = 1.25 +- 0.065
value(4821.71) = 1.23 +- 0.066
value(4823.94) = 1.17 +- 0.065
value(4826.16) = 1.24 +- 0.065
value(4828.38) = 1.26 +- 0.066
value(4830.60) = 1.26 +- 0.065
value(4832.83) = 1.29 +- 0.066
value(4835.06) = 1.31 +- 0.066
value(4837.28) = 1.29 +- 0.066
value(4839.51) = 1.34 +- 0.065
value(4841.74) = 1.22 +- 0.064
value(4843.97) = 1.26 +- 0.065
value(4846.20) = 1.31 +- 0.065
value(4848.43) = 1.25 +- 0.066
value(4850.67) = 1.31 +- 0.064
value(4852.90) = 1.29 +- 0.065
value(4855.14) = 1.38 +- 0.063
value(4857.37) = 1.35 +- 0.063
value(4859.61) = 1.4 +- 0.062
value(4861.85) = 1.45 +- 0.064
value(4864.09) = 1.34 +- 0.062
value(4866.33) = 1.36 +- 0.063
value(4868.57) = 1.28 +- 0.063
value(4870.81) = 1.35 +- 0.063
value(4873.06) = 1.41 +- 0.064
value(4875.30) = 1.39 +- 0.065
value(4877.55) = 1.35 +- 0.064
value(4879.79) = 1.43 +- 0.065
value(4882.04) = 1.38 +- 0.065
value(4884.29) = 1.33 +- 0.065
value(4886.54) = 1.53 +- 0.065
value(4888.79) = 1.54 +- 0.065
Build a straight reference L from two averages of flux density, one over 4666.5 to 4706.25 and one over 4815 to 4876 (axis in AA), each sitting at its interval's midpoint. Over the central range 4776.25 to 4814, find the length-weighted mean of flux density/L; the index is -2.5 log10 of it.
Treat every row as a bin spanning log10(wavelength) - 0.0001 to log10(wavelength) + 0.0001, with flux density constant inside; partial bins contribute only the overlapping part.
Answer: 0.13 mag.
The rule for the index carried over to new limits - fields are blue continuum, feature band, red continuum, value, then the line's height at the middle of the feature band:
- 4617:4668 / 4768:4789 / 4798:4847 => 0.234 mag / 1.28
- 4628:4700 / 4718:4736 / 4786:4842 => -0.095 mag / 1.31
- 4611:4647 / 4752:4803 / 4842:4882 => 0.173 mag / 1.37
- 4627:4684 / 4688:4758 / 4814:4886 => -0.078 mag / 1.34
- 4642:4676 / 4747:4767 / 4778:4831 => -0.072 mag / 1.25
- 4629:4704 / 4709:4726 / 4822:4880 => -0.054 mag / 1.36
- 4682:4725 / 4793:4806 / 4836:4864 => 0.048 mag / 1.36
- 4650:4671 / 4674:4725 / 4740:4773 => -0.032 mag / 1.36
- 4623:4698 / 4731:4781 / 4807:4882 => 0.053 mag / 1.33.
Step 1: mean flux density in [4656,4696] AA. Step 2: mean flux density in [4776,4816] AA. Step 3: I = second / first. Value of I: 0.9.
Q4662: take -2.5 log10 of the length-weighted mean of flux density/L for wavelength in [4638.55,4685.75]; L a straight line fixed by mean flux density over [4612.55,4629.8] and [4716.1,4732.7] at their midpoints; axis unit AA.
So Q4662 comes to 0.11 mag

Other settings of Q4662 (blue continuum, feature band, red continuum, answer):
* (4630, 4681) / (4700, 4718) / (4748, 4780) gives -0.13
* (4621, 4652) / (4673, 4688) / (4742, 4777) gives 0.02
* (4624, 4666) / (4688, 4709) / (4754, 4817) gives -0.12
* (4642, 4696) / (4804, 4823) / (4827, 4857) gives 0.09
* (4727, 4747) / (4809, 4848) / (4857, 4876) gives 0.11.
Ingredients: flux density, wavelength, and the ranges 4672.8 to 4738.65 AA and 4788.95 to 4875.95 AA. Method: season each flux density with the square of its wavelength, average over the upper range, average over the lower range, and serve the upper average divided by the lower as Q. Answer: 1.0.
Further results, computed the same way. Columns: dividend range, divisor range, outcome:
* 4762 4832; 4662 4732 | 0.87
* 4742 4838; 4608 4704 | 0.93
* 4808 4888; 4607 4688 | 1.02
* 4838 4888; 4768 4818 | 1.21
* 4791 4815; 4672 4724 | 0.93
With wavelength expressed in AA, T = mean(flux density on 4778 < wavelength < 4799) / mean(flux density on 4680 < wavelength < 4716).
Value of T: 0.82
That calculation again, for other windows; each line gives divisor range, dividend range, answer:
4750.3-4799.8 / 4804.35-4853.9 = 1.06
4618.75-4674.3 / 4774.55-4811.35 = 0.84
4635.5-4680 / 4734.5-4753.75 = 1.07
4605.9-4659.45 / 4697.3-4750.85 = 1.02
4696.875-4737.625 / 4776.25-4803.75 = 0.82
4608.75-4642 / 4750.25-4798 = 0.80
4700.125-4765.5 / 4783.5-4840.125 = 0.88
